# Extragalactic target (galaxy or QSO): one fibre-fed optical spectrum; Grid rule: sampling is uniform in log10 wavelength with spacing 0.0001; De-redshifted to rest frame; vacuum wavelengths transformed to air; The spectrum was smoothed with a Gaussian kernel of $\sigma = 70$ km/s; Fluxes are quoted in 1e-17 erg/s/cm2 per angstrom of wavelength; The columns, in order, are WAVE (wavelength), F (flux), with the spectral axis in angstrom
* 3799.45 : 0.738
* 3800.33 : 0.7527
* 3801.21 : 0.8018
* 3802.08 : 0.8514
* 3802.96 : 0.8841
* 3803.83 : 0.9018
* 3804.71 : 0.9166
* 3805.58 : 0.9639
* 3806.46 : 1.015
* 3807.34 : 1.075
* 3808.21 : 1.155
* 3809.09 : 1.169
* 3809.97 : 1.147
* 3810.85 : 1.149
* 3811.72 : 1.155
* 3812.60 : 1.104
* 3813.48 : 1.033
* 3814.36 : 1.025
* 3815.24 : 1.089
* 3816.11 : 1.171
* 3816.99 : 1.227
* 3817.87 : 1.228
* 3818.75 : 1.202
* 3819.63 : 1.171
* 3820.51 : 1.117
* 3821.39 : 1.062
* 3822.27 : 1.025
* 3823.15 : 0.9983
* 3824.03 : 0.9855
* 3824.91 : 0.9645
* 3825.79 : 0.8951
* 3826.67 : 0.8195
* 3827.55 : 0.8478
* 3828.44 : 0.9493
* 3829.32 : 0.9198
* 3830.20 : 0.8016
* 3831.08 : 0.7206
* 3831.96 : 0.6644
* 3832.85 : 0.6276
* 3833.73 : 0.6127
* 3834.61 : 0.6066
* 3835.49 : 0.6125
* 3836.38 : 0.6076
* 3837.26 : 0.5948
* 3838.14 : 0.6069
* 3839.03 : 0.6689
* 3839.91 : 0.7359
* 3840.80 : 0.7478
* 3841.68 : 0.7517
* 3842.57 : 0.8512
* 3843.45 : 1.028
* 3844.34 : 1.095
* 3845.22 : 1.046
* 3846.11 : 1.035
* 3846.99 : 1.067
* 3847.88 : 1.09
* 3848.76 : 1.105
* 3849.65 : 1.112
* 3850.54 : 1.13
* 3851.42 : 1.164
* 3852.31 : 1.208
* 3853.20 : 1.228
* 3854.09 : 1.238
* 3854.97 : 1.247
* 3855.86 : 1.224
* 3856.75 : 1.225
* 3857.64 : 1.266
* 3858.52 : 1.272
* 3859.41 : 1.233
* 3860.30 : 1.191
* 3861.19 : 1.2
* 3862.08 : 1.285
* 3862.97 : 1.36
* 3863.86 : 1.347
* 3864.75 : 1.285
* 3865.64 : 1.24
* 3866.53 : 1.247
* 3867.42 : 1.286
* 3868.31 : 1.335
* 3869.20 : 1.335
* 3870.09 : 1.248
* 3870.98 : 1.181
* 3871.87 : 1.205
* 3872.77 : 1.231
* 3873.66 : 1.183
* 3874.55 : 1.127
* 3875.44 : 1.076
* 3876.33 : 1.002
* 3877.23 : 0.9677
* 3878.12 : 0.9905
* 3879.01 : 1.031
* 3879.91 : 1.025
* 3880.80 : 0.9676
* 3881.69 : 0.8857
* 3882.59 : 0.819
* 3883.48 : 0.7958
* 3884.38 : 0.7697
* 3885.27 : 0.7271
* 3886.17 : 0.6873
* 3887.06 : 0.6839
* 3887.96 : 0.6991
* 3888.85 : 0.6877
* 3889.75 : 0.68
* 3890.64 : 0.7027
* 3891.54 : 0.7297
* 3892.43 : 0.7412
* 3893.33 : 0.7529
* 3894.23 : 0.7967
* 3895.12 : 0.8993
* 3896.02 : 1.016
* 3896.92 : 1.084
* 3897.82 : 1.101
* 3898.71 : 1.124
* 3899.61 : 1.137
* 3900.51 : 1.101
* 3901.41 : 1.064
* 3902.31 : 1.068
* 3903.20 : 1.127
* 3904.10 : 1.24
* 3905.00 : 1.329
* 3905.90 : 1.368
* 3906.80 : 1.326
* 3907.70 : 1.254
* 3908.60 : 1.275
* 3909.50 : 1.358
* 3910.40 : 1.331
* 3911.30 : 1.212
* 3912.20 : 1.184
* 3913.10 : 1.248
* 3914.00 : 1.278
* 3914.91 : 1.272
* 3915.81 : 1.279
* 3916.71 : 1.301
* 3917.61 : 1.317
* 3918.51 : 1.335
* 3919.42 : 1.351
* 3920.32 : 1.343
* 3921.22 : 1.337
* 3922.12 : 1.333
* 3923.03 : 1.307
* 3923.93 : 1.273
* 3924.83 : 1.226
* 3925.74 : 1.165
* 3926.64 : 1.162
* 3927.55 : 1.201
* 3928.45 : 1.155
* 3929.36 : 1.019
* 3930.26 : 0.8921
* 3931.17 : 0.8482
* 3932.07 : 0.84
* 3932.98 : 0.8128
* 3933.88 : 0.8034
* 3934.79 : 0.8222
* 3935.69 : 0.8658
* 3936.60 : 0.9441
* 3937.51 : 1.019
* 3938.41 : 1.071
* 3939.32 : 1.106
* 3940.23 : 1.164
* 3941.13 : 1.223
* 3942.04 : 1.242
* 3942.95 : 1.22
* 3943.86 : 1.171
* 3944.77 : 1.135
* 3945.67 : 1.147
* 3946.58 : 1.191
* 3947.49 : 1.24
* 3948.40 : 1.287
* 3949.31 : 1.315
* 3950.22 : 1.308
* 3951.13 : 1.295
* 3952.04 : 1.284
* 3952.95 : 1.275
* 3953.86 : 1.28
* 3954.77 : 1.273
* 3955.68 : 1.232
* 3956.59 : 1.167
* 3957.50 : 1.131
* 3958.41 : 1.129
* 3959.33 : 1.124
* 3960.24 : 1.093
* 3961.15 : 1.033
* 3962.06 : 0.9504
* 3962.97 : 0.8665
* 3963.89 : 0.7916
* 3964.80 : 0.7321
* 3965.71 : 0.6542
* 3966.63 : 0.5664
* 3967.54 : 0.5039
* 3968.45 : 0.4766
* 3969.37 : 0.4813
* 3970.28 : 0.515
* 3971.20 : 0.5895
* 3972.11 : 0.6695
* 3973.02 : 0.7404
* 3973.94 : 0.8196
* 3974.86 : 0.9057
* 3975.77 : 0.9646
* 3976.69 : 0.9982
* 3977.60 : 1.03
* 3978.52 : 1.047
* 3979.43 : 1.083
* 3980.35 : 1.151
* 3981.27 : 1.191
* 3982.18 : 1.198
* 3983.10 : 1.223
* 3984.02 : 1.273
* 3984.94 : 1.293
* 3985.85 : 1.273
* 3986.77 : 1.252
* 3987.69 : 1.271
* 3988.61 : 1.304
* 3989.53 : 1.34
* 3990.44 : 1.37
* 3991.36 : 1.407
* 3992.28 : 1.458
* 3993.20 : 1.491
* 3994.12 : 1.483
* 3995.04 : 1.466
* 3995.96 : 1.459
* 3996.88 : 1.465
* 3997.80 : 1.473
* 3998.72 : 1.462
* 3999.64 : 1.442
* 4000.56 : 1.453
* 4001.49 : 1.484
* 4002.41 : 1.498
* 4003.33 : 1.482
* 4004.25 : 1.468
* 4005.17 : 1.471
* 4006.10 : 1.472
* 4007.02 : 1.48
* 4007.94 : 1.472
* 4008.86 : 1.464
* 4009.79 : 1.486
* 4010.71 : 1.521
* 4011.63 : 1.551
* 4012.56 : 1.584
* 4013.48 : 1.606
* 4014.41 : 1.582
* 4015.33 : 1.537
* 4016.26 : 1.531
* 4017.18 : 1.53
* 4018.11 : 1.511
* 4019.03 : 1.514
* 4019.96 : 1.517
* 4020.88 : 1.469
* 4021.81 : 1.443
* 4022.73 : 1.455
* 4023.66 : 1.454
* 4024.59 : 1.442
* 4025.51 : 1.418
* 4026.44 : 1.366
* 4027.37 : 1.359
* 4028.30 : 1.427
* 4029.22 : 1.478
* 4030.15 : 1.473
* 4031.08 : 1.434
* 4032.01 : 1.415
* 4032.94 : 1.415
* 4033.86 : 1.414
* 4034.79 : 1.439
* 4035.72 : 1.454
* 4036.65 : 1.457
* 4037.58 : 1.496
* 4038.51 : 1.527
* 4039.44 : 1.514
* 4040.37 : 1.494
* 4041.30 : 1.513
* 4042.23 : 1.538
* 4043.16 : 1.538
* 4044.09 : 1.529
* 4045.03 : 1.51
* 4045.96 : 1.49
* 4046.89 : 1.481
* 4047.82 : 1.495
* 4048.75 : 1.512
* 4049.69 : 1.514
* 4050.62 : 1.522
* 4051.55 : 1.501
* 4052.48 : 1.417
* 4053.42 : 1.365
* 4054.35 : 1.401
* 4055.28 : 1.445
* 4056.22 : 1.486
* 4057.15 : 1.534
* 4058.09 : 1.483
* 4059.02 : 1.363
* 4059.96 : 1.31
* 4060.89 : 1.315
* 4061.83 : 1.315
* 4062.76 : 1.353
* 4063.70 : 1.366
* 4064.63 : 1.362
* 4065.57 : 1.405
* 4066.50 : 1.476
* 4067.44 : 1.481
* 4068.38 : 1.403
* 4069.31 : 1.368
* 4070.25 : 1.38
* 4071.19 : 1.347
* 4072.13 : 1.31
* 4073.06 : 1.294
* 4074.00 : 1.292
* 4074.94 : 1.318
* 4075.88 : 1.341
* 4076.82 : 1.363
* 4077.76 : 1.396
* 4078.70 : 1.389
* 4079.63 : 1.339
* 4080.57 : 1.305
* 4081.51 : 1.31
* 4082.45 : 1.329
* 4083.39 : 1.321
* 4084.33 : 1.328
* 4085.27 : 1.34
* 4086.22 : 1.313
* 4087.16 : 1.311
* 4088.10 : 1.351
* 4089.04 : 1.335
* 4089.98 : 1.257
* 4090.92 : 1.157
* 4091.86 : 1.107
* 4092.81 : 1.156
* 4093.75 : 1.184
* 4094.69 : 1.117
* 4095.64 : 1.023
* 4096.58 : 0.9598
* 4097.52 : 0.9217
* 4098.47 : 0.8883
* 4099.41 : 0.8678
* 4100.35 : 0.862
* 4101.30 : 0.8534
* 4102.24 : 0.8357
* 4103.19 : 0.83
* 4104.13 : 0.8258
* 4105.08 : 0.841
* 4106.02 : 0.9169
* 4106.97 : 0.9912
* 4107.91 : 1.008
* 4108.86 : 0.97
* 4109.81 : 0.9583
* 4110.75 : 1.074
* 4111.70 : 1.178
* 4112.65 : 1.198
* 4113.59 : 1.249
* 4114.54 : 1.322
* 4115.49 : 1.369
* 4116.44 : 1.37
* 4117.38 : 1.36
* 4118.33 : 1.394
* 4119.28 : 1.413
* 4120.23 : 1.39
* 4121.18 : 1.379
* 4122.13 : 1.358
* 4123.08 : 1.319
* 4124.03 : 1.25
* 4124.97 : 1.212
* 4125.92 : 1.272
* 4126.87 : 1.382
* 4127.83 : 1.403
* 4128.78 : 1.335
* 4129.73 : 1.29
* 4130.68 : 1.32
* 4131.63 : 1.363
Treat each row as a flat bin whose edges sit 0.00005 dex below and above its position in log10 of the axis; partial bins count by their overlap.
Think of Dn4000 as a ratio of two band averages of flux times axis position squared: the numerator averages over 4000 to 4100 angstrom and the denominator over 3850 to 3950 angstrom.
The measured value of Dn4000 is 1.3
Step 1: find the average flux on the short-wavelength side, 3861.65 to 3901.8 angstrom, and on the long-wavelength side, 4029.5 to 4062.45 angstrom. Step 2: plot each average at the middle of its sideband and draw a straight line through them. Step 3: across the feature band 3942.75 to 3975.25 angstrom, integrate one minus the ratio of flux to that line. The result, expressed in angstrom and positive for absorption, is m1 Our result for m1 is 6.15 angstrom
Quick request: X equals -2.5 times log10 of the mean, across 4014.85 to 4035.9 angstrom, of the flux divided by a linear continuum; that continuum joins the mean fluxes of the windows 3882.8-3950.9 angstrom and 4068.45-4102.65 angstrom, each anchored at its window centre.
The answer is -0.24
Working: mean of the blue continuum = 1.09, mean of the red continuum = 1.21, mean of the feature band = 1.46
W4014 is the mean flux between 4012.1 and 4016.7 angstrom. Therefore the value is 1.57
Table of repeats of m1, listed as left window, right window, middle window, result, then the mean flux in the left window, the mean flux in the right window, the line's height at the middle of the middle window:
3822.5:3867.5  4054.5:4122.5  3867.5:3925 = -2.3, 0.999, 1.24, 1.05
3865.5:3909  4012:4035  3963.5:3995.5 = 7.3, 1.03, 1.47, 1.33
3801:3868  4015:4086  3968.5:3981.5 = 4.4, 1.02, 1.43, 1.29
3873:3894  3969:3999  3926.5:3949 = -0.9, 0.861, 1.16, 1.02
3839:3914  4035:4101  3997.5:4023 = -4.7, 1.08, 1.34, 1.26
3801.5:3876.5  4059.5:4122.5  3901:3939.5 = -2.2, 1.05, 1.22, 1.1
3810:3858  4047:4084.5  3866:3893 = 2.3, 0.98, 1.39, 1.06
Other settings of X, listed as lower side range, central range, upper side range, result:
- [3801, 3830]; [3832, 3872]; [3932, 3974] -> -0.04 mag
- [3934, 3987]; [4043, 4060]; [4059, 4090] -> -0.15 mag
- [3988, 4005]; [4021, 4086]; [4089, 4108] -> -0.19 mag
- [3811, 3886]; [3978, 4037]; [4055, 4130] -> -0.21 mag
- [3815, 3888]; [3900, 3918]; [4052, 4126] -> -0.16 mag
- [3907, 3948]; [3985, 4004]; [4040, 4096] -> -0.12 mag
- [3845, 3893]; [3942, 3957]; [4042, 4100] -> -0.06 mag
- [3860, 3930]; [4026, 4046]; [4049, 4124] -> -0.20 mag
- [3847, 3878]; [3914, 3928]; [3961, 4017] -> -0.07 mag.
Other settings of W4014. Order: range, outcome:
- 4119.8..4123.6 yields 1.36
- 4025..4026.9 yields 1.4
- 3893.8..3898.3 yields 0.983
